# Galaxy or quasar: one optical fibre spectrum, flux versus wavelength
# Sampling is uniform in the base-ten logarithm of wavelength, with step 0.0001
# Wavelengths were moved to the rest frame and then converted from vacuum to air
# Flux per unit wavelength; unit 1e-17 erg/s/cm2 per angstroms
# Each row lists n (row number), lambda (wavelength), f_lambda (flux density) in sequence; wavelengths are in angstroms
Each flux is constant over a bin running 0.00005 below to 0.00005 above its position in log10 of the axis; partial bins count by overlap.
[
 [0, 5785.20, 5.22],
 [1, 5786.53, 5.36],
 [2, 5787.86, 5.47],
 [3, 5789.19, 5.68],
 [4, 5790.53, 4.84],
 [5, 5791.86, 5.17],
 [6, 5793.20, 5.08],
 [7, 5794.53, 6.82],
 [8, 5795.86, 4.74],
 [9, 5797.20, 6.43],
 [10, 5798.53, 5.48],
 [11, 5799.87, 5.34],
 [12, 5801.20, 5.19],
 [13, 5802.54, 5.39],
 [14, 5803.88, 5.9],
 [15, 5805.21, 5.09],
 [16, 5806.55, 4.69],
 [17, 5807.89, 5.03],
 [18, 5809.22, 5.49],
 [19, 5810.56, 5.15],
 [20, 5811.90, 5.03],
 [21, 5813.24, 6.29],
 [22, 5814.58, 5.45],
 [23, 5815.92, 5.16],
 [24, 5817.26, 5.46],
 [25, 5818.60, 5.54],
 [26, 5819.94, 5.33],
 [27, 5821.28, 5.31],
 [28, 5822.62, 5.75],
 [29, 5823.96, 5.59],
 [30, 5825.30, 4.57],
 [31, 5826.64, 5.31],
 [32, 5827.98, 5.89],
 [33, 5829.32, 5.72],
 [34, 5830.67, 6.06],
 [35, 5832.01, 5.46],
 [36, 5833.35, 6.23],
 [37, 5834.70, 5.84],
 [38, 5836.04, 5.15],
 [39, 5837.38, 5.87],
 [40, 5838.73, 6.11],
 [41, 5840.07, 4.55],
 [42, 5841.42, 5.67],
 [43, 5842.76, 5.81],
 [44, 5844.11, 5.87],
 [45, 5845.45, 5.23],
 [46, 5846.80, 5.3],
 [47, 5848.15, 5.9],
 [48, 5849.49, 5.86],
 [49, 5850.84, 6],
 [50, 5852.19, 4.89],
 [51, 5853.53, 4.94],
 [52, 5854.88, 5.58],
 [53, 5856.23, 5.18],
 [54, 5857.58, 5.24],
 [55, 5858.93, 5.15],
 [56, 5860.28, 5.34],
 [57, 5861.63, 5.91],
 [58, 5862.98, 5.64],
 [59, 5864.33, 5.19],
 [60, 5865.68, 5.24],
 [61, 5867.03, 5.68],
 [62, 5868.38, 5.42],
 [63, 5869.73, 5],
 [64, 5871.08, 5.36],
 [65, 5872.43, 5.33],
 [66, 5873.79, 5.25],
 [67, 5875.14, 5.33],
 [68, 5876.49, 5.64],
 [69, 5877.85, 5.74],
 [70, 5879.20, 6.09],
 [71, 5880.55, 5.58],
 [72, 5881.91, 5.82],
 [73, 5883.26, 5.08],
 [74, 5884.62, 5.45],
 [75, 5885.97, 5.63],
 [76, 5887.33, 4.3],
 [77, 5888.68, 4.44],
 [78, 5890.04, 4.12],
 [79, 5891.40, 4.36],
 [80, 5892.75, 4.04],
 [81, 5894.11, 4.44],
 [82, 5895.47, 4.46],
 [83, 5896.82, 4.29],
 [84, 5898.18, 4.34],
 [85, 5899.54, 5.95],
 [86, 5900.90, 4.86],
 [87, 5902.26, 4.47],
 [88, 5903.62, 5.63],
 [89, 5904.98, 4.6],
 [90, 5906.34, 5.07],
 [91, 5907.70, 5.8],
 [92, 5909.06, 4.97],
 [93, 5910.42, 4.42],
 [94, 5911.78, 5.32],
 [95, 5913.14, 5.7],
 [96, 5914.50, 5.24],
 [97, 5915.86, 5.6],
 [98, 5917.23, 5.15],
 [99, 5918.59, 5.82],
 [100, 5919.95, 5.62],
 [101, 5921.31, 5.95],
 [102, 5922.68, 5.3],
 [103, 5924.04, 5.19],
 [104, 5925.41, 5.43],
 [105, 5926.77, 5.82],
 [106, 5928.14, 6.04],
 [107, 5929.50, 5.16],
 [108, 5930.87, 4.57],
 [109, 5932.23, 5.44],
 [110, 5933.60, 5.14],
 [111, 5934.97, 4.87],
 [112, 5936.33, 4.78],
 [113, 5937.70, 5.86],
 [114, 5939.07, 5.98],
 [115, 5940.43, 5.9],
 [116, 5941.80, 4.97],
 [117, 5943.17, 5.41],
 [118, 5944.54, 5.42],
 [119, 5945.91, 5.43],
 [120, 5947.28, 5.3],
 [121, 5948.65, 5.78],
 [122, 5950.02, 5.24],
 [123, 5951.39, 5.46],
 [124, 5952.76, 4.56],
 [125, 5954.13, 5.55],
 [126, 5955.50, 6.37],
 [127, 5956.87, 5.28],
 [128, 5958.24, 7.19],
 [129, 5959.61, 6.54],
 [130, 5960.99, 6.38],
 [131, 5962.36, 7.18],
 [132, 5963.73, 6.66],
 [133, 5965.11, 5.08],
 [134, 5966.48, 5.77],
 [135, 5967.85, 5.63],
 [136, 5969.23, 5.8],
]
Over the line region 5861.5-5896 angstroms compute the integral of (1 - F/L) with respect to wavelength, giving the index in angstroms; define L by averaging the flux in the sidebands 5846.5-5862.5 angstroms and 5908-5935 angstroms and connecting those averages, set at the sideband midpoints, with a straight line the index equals 1.6 angstroms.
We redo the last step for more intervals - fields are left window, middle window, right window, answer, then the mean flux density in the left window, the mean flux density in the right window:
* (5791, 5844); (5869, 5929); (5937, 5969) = 5.1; 5.49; 5.78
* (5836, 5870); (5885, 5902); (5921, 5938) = 2.4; 5.46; 5.32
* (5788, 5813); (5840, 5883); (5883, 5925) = -2.5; 5.38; 5.02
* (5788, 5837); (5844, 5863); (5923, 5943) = -0.1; 5.47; 5.37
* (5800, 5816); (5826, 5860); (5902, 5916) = -1.8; 5.33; 5.17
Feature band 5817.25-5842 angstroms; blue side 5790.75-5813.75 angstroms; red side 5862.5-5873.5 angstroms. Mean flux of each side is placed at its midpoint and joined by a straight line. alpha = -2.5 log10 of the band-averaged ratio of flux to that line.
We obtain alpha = -0.03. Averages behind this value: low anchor 5.41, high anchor 5.35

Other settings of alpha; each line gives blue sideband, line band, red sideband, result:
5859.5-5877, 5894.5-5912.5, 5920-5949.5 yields 0.10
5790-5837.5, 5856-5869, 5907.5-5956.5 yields 0.01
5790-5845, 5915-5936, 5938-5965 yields 0.07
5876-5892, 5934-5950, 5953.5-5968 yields 0.10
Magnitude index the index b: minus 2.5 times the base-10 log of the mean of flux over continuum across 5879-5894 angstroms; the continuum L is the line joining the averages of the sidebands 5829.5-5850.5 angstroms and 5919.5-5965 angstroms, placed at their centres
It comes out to 0.146 mag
